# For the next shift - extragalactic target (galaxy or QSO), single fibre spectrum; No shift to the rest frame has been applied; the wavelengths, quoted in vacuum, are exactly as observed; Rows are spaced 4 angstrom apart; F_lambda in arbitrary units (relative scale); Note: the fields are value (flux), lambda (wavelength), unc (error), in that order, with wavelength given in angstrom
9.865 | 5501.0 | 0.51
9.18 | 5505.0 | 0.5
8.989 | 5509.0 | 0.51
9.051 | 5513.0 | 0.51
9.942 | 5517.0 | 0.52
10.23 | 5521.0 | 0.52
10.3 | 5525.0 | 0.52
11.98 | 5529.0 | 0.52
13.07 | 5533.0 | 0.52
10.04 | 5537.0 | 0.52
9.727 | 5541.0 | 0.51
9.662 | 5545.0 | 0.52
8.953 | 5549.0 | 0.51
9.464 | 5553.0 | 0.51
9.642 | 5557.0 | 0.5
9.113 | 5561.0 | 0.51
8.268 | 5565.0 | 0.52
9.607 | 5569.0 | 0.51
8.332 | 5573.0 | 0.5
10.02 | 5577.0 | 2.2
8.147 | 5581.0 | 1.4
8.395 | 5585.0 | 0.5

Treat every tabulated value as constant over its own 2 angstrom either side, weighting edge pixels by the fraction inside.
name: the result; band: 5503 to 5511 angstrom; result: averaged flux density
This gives 9.08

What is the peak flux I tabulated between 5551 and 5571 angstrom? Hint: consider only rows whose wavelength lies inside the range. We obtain 9.642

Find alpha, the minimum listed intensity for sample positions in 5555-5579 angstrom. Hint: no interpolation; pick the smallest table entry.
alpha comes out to 8.268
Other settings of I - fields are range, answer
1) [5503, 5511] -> 9.18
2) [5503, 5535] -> 13.07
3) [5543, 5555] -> 9.662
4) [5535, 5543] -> 10.04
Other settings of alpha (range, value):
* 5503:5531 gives 8.989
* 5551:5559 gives 9.464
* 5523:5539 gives 10.04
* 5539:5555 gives 8.953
